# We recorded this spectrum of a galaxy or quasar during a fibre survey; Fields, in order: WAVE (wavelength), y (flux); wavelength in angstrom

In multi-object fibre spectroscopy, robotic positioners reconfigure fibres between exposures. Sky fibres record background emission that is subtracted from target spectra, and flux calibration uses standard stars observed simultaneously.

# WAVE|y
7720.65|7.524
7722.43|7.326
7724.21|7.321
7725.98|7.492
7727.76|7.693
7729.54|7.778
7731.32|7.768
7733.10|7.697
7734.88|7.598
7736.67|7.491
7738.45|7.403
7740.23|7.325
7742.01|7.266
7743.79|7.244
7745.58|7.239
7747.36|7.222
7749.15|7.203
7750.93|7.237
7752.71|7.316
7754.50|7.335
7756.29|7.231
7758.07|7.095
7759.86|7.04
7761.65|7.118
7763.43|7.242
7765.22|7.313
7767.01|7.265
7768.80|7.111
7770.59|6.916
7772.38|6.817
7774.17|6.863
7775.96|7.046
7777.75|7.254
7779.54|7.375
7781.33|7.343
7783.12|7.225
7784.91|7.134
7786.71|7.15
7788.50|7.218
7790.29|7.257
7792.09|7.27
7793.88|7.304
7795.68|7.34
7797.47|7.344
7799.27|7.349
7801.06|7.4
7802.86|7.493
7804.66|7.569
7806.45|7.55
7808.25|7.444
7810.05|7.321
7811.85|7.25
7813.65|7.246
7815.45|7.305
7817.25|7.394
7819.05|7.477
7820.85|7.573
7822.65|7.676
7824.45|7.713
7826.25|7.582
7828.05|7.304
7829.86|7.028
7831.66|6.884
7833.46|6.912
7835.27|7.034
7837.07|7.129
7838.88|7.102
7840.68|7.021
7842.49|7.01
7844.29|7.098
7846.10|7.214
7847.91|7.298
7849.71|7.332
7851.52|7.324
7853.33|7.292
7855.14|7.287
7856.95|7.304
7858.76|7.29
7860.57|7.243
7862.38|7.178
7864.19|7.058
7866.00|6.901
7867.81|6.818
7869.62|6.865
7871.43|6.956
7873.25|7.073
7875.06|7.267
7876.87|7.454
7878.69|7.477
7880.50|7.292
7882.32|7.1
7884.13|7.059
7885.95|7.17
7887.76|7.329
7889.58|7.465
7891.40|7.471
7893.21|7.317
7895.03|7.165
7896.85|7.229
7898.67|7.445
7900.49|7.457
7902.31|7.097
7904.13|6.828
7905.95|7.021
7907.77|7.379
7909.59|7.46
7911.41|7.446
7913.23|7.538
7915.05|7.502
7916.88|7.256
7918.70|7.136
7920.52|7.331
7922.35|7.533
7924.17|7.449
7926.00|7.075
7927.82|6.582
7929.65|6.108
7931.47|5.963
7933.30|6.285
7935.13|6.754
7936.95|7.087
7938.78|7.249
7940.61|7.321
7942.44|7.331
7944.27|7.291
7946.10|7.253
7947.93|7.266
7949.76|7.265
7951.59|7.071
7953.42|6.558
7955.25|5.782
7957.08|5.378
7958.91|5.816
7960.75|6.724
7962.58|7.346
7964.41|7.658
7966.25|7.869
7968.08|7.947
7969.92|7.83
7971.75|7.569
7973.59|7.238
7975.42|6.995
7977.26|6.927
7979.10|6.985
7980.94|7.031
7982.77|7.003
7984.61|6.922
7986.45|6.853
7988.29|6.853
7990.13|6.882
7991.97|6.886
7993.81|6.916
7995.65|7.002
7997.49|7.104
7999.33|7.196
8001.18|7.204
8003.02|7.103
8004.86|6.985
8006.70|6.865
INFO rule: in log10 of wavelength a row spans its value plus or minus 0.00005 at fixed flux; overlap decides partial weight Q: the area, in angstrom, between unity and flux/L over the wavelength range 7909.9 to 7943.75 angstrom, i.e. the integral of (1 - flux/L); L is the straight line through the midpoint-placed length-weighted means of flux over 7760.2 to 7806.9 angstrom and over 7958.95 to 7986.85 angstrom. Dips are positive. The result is 0.76 angstrom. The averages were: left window 7.24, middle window 7.06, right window 7.22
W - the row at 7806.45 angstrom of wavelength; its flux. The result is 7.55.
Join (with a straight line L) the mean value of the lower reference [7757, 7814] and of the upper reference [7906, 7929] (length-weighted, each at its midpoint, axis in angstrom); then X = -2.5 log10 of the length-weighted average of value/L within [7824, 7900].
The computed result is 0.01 mag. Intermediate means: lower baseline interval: 7.24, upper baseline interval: 7.28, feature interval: 7.2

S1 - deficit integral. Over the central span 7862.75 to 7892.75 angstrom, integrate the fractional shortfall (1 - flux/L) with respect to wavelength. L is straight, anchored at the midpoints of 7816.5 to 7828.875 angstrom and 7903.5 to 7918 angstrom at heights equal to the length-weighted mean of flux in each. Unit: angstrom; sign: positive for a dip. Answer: 0.9 angstrom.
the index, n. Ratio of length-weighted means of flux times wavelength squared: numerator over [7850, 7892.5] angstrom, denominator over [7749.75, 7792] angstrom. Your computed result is 1.03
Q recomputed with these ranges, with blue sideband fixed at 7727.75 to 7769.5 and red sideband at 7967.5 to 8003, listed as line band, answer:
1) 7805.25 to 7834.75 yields -0.34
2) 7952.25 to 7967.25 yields 1.01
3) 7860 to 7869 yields 0.25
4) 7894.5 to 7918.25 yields -0.35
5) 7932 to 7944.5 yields 0.28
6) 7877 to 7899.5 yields -0.29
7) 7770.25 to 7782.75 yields 0.36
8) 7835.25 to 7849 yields 0.24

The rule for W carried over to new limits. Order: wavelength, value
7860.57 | 7.243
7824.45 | 7.713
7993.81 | 6.916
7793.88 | 7.304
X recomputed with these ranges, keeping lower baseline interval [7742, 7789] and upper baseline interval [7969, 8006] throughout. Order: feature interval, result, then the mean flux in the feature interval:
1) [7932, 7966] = 0.04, 6.87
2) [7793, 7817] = -0.03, 7.38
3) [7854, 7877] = 0.00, 7.12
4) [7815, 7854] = -0.02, 7.26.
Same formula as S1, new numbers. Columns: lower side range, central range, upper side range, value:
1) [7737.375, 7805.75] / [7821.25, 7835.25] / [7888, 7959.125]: -0.3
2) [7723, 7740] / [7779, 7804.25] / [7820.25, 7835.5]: 0.3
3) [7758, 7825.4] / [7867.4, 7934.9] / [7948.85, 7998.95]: -0.4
